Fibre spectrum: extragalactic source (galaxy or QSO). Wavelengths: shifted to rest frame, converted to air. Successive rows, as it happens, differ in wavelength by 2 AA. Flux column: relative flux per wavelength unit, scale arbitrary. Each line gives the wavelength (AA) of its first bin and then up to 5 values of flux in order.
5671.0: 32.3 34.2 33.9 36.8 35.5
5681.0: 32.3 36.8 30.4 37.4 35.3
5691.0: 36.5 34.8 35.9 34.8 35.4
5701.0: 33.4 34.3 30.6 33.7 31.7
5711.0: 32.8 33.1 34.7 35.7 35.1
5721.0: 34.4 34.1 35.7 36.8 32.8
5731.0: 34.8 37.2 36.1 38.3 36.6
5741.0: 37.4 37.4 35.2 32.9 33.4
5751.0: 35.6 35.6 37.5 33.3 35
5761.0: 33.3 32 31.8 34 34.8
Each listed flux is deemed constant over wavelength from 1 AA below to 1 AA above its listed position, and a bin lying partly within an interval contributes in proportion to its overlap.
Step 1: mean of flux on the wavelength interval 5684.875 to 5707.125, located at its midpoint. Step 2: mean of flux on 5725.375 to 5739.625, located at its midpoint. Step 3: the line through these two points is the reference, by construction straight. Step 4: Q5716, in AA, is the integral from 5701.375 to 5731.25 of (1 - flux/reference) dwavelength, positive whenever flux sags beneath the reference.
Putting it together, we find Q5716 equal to 1.2 AA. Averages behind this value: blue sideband 34.6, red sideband 36.1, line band 34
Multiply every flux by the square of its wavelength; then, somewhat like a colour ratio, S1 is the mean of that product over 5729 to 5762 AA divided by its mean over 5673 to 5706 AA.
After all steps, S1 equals 1.05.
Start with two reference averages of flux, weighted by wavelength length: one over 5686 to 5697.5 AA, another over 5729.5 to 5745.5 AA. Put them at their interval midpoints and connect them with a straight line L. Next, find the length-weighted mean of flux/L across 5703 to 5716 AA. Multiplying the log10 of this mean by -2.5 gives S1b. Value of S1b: 0.102 mag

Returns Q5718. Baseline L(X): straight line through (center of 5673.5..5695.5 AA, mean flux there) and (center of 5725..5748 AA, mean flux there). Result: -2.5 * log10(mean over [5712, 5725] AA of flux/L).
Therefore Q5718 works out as 0.03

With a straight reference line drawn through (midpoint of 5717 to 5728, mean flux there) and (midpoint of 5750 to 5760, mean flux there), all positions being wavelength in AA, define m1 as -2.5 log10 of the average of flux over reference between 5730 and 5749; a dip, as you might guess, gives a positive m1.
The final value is -0.02 mag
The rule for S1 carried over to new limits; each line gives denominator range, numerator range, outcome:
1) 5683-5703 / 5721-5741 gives 1.04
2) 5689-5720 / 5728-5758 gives 1.06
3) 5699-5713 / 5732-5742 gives 1.14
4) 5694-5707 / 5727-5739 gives 1.07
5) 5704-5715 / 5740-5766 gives 1.08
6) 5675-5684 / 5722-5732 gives 1.01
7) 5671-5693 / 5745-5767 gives 1.01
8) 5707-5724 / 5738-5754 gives 1.06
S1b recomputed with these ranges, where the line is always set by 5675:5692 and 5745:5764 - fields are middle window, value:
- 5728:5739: -0.04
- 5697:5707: 0.04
